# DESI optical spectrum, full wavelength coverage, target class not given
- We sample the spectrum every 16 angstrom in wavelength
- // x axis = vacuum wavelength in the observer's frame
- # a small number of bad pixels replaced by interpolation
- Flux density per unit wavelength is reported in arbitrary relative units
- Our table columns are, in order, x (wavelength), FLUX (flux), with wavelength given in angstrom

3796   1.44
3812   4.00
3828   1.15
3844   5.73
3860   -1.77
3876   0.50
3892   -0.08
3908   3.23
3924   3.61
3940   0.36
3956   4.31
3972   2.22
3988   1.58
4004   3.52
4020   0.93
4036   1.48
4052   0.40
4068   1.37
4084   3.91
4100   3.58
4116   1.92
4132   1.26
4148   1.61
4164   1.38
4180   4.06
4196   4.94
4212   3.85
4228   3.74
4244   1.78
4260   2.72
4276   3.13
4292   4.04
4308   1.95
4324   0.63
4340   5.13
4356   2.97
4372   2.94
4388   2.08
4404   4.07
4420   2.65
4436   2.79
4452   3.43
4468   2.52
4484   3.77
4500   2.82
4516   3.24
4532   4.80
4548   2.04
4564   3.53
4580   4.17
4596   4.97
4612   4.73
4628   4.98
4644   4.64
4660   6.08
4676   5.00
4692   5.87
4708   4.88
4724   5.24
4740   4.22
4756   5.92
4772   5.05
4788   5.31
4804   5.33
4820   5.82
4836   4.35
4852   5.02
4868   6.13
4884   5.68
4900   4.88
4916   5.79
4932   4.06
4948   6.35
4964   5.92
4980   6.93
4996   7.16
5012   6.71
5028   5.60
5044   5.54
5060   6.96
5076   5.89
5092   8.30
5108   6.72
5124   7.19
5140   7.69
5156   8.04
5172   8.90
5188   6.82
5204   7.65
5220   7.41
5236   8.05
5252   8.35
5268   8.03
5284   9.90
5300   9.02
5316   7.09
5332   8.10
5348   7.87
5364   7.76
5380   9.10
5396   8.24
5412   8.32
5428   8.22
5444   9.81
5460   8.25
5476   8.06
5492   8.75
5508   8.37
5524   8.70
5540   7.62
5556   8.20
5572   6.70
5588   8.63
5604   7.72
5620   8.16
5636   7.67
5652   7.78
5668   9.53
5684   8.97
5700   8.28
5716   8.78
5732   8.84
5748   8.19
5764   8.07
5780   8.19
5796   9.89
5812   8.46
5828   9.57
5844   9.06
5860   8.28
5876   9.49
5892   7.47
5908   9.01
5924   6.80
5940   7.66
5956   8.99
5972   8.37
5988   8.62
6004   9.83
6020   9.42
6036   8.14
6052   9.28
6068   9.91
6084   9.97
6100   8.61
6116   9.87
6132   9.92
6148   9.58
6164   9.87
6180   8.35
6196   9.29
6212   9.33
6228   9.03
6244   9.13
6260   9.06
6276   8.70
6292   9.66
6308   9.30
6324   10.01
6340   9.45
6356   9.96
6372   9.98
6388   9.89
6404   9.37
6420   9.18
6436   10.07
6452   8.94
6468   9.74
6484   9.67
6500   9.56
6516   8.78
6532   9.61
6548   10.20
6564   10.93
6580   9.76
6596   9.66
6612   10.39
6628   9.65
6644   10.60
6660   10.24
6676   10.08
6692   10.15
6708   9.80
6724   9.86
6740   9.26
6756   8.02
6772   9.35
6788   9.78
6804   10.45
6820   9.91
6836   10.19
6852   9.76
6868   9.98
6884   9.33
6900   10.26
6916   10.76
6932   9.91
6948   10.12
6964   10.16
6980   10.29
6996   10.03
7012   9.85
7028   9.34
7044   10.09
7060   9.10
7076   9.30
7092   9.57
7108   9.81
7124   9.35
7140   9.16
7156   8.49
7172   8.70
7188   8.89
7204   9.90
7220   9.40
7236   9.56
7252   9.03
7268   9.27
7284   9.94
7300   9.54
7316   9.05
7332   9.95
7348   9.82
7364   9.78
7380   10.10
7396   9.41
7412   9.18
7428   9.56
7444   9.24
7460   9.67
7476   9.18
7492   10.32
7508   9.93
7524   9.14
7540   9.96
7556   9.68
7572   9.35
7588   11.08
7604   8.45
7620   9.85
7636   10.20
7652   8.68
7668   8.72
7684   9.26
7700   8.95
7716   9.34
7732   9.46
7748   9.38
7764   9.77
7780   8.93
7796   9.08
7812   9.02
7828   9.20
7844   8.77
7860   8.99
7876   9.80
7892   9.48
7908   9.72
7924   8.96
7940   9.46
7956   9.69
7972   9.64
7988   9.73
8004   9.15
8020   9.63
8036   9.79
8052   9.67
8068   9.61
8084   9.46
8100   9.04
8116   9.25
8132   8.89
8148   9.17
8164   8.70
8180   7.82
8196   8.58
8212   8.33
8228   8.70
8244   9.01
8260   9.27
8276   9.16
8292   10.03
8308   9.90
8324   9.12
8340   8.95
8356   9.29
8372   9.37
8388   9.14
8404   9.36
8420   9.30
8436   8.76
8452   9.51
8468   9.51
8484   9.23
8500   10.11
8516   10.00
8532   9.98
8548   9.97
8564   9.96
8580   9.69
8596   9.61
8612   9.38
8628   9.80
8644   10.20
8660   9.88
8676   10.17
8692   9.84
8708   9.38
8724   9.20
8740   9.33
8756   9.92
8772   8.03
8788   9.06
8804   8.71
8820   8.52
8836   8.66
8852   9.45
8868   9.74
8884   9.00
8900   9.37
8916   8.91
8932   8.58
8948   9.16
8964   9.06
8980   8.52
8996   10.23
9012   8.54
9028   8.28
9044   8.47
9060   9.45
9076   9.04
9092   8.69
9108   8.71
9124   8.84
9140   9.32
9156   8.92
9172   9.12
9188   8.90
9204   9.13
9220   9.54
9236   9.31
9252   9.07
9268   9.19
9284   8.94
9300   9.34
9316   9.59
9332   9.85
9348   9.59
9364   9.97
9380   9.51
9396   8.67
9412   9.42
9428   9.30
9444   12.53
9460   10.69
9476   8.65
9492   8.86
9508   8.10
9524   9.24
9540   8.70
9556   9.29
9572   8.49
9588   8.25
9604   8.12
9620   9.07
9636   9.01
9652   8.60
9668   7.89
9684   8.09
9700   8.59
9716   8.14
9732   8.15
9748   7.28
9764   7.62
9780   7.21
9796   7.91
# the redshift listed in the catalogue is 0.15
